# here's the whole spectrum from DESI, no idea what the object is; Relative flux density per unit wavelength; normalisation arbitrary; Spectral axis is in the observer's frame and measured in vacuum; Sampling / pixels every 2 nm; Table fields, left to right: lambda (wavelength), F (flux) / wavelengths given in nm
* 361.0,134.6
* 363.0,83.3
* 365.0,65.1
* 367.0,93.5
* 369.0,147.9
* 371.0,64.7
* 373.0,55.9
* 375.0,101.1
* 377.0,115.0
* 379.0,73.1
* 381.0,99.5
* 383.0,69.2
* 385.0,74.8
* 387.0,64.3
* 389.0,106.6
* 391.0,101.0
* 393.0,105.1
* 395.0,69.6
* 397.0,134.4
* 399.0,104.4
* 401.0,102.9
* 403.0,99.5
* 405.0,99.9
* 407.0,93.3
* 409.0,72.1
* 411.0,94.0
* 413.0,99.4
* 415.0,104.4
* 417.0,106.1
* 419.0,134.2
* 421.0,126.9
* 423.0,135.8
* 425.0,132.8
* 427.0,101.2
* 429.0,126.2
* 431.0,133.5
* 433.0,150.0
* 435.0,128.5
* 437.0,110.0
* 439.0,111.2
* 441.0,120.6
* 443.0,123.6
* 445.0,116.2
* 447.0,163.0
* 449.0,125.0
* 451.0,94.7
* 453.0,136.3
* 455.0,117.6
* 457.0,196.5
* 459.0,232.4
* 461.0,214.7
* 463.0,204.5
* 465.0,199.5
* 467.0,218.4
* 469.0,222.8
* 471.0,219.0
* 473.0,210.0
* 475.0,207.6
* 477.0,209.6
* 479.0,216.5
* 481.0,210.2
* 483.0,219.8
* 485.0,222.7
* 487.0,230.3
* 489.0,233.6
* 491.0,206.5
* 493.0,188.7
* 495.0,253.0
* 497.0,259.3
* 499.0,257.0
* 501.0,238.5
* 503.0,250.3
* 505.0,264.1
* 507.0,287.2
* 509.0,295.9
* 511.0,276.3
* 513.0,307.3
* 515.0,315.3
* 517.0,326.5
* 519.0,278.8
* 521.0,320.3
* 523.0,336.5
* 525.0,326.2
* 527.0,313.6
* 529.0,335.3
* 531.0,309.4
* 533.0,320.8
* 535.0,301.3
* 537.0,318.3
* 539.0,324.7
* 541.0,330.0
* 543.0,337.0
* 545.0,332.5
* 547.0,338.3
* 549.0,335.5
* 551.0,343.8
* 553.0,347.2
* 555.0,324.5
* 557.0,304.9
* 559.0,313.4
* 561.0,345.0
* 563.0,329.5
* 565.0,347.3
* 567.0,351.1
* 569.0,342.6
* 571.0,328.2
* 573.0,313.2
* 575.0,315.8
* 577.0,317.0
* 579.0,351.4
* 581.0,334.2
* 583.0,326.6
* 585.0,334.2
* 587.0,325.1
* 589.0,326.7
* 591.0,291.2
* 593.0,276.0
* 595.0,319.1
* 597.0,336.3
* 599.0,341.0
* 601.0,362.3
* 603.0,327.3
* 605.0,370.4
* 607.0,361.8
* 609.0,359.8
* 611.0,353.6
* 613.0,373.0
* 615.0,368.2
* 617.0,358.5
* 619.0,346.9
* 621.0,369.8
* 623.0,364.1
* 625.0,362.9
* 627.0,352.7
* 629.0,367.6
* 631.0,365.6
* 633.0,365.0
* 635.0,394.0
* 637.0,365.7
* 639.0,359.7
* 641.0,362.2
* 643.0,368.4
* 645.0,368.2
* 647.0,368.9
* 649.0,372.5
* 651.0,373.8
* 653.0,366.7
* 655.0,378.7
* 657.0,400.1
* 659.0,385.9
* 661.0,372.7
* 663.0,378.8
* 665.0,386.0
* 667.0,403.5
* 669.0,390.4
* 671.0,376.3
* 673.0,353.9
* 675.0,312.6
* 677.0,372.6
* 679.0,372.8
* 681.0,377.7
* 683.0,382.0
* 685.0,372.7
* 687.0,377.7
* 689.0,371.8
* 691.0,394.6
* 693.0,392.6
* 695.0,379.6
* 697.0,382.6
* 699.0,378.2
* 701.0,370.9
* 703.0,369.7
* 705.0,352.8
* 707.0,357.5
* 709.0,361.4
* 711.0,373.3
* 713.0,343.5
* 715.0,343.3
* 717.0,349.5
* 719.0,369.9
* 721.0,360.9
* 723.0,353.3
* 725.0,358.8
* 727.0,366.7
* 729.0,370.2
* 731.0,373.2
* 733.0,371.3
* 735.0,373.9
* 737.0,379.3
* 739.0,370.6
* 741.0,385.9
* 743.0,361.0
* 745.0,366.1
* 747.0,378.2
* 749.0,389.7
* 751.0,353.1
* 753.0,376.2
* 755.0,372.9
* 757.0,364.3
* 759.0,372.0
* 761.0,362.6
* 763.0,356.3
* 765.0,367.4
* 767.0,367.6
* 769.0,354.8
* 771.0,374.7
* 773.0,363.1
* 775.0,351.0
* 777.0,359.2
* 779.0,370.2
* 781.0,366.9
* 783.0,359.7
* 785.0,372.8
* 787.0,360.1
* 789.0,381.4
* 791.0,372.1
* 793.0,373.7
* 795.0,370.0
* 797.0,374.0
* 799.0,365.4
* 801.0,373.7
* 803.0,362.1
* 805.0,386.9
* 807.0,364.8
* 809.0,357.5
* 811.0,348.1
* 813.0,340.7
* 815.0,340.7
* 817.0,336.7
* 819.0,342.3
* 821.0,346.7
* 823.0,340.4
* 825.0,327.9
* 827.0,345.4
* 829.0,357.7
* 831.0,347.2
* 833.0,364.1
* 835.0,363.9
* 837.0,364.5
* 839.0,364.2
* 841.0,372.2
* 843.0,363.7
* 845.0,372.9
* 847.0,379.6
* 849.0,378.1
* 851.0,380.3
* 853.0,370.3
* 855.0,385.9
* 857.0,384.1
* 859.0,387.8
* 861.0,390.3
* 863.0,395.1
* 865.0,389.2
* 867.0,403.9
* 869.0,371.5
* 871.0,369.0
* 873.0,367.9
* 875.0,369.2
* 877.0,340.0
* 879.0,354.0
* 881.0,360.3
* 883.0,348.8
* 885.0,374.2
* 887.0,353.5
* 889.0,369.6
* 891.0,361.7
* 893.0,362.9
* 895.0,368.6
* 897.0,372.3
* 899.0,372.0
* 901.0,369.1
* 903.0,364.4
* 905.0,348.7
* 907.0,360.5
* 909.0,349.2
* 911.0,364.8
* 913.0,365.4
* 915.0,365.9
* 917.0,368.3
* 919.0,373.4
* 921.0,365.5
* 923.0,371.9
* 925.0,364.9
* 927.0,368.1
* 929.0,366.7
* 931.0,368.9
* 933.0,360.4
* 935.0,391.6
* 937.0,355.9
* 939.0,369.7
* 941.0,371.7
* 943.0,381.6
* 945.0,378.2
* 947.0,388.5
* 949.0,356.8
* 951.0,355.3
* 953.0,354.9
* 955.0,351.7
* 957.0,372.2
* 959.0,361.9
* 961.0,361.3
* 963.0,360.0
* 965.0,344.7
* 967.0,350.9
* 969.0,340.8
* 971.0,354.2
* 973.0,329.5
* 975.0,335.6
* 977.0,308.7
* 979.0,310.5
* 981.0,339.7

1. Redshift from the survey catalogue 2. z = 0.14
